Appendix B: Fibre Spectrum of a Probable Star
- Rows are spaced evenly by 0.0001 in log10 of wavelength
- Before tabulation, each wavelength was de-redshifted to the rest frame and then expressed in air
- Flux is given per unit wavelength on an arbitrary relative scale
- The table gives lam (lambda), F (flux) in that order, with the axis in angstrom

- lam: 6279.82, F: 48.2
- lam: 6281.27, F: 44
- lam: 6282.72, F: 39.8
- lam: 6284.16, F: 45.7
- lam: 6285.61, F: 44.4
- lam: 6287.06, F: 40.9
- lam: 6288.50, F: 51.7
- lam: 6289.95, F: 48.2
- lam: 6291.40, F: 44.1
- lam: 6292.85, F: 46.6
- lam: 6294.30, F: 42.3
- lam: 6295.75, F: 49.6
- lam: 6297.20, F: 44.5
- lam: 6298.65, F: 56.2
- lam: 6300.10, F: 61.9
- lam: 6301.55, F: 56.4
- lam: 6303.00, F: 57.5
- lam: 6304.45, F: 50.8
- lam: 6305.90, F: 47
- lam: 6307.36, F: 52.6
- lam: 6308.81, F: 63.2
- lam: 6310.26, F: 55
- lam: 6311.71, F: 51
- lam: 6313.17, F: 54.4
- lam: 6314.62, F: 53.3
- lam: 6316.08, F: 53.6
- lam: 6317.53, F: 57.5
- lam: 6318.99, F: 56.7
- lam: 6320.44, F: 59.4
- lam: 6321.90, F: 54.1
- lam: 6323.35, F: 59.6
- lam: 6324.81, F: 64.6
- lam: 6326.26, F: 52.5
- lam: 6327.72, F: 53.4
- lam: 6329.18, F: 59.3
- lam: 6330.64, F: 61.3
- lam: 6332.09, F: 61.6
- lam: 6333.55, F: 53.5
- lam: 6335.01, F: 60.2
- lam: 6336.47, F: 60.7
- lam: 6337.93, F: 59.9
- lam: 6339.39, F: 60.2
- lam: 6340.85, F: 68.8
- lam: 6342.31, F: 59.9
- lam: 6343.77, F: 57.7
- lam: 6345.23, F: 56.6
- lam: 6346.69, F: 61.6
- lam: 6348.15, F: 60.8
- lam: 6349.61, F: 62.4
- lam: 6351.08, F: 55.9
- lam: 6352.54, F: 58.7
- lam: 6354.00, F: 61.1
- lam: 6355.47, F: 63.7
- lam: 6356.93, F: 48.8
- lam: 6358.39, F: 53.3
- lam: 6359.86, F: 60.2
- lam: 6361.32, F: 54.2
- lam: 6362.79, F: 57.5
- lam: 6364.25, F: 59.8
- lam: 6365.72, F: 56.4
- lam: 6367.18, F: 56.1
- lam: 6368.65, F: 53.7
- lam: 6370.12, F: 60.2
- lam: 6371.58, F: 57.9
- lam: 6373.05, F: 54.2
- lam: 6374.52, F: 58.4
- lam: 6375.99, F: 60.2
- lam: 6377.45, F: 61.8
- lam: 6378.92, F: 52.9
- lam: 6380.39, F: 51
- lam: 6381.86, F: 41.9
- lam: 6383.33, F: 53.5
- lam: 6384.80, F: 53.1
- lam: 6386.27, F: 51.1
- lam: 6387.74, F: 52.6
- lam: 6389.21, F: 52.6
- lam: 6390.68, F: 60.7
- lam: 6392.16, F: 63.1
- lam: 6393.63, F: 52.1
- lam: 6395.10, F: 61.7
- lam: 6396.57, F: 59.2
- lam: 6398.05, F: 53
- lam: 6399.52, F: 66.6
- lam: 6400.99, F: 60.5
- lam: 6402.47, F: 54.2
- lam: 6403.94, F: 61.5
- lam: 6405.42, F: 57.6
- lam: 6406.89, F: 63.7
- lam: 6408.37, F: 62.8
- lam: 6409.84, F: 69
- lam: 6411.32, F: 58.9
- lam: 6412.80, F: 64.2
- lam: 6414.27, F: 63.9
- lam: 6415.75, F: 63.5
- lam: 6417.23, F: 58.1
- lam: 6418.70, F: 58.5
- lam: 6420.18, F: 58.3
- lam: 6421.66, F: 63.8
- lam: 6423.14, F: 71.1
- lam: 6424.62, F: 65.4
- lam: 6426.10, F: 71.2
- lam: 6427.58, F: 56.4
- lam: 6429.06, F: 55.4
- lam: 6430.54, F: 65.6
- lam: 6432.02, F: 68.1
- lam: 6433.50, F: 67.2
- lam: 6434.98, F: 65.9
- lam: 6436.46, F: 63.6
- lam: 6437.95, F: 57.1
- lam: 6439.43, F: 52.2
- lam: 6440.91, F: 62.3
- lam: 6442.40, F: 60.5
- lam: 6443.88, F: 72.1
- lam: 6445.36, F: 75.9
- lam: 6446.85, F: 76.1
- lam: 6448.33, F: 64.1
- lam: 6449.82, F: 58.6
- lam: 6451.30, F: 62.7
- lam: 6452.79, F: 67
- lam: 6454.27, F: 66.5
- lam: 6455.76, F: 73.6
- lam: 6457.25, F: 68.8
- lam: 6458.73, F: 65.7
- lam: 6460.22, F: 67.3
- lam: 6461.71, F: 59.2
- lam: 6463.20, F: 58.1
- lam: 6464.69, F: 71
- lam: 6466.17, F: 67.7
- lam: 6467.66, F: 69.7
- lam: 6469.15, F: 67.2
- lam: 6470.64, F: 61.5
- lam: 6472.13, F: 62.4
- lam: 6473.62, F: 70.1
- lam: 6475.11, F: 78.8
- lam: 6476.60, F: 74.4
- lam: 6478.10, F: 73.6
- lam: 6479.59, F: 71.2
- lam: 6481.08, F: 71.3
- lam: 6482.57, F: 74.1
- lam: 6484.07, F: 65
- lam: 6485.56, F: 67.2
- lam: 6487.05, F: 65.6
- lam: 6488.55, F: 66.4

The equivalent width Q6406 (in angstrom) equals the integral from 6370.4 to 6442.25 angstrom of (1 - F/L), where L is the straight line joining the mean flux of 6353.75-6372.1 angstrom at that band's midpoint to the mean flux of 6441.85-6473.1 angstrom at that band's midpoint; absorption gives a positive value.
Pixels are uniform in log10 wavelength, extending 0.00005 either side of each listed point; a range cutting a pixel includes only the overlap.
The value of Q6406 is 2.2 angstrom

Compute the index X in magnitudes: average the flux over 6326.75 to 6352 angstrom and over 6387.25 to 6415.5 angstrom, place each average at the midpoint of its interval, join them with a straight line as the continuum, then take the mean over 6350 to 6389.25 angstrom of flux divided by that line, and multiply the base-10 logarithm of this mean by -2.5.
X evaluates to 0.08 mag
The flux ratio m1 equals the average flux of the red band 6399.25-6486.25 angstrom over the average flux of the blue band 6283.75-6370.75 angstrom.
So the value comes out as 1.2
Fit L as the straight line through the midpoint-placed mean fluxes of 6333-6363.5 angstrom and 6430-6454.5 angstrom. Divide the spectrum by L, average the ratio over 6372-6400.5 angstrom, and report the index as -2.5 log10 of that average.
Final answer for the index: 0.102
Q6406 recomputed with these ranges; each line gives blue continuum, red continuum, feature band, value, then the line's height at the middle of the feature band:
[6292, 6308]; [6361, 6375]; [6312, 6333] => -1.54 angstrom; 53.2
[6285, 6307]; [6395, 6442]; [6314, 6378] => -4.33 angstrom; 54.6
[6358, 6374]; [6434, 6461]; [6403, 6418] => -0.15 angstrom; 61.6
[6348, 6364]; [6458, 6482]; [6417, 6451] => 0.52 angstrom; 64.9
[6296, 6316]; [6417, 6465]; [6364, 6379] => 0.39 angstrom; 59.1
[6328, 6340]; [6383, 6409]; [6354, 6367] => 0.38 angstrom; 58.7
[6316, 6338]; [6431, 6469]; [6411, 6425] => 0.24 angstrom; 63.7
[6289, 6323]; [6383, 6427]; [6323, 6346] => -1.81 angstrom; 55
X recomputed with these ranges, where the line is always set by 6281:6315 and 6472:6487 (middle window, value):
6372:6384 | 0.09 mag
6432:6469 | 0.03 mag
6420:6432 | 0.01 mag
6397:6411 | 0.02 mag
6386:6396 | 0.08 mag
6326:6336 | -0.07 mag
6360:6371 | 0.01 mag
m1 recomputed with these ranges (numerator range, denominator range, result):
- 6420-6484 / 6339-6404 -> 1.16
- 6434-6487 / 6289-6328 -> 1.25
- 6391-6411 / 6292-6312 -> 1.15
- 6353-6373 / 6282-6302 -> 1.19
